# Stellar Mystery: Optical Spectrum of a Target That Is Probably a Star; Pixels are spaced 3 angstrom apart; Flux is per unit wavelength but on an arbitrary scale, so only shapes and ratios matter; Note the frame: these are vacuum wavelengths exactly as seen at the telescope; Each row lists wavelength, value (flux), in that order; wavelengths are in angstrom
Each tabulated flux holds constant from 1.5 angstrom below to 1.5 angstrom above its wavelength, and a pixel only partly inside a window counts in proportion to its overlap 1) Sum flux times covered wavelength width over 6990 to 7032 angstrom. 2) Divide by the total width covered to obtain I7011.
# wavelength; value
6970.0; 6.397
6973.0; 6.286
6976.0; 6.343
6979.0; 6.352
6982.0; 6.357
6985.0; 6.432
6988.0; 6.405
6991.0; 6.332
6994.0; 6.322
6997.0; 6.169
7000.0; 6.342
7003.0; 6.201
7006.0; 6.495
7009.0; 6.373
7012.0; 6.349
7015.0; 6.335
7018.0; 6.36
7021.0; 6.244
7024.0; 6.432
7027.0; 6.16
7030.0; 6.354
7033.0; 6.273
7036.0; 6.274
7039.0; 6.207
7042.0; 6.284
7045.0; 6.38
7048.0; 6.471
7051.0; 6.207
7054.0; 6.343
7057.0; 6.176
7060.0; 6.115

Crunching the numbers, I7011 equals 6.32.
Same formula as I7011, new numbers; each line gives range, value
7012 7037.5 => 6.31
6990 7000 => 6.28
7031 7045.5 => 6.28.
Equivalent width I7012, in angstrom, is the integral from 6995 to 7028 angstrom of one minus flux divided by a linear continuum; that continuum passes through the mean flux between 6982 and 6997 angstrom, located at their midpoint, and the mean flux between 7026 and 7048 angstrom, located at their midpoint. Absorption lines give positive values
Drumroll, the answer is 0.03 angstrom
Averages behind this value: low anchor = 6.35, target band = 6.32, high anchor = 6.29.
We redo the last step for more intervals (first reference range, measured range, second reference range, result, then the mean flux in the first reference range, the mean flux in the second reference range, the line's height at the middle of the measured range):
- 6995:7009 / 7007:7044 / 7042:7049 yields 0.3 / 6.31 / 6.39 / 6.35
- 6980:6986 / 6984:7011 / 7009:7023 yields 0.1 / 6.39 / 6.33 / 6.36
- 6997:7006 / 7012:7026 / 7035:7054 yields -0.1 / 6.29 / 6.31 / 6.3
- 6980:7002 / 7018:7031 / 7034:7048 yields 0.0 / 6.33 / 6.31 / 6.32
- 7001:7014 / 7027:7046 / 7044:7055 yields 0.2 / 6.35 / 6.35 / 6.35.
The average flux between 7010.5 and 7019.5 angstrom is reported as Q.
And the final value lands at 6.35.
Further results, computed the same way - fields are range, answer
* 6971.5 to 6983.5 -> 6.33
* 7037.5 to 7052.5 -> 6.31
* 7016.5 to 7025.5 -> 6.35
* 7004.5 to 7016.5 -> 6.39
